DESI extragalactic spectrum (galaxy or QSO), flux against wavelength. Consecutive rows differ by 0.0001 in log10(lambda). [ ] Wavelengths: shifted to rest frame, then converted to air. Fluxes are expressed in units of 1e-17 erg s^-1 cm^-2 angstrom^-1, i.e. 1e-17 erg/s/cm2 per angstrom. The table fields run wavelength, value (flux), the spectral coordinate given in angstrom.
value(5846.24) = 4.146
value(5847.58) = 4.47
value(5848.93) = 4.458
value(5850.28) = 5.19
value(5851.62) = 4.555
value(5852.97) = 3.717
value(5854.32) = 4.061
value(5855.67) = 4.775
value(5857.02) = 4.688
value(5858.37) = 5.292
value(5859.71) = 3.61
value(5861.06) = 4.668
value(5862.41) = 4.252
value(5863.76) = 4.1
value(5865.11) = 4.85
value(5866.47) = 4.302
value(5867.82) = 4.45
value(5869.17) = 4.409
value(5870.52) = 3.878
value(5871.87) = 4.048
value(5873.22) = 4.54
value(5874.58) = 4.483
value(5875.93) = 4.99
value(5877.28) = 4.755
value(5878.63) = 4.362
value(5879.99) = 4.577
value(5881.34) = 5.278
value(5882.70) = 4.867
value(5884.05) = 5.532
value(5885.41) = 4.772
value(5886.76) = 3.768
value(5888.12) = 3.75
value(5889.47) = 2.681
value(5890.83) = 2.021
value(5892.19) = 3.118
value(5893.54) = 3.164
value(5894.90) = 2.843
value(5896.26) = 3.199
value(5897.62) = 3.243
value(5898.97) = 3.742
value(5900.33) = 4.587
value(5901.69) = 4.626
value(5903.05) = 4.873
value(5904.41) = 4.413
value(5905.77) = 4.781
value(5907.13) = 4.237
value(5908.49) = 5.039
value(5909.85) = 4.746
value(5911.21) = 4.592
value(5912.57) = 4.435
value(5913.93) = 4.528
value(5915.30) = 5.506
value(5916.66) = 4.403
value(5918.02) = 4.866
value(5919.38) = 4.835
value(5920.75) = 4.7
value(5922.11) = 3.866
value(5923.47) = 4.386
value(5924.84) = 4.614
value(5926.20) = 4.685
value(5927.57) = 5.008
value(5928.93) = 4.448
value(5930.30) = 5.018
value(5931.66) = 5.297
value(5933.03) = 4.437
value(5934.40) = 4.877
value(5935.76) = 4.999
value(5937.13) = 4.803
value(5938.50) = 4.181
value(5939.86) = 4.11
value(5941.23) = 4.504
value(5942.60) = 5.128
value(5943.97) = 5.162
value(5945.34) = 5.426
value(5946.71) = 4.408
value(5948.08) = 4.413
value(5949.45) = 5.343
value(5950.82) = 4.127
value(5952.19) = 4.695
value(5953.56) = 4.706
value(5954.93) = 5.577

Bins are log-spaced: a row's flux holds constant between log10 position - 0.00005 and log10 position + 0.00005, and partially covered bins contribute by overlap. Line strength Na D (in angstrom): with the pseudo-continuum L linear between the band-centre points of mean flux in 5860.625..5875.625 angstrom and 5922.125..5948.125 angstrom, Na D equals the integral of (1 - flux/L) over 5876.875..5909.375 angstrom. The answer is 2.9 angstrom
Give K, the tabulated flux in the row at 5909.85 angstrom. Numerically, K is 4.746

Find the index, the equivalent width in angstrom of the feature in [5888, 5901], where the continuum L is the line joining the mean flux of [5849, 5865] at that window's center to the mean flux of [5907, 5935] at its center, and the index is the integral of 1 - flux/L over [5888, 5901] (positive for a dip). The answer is 3.93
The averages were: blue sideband 4.46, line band 3.21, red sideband 4.7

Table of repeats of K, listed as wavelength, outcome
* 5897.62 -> 3.243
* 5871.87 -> 4.048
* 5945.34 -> 5.426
